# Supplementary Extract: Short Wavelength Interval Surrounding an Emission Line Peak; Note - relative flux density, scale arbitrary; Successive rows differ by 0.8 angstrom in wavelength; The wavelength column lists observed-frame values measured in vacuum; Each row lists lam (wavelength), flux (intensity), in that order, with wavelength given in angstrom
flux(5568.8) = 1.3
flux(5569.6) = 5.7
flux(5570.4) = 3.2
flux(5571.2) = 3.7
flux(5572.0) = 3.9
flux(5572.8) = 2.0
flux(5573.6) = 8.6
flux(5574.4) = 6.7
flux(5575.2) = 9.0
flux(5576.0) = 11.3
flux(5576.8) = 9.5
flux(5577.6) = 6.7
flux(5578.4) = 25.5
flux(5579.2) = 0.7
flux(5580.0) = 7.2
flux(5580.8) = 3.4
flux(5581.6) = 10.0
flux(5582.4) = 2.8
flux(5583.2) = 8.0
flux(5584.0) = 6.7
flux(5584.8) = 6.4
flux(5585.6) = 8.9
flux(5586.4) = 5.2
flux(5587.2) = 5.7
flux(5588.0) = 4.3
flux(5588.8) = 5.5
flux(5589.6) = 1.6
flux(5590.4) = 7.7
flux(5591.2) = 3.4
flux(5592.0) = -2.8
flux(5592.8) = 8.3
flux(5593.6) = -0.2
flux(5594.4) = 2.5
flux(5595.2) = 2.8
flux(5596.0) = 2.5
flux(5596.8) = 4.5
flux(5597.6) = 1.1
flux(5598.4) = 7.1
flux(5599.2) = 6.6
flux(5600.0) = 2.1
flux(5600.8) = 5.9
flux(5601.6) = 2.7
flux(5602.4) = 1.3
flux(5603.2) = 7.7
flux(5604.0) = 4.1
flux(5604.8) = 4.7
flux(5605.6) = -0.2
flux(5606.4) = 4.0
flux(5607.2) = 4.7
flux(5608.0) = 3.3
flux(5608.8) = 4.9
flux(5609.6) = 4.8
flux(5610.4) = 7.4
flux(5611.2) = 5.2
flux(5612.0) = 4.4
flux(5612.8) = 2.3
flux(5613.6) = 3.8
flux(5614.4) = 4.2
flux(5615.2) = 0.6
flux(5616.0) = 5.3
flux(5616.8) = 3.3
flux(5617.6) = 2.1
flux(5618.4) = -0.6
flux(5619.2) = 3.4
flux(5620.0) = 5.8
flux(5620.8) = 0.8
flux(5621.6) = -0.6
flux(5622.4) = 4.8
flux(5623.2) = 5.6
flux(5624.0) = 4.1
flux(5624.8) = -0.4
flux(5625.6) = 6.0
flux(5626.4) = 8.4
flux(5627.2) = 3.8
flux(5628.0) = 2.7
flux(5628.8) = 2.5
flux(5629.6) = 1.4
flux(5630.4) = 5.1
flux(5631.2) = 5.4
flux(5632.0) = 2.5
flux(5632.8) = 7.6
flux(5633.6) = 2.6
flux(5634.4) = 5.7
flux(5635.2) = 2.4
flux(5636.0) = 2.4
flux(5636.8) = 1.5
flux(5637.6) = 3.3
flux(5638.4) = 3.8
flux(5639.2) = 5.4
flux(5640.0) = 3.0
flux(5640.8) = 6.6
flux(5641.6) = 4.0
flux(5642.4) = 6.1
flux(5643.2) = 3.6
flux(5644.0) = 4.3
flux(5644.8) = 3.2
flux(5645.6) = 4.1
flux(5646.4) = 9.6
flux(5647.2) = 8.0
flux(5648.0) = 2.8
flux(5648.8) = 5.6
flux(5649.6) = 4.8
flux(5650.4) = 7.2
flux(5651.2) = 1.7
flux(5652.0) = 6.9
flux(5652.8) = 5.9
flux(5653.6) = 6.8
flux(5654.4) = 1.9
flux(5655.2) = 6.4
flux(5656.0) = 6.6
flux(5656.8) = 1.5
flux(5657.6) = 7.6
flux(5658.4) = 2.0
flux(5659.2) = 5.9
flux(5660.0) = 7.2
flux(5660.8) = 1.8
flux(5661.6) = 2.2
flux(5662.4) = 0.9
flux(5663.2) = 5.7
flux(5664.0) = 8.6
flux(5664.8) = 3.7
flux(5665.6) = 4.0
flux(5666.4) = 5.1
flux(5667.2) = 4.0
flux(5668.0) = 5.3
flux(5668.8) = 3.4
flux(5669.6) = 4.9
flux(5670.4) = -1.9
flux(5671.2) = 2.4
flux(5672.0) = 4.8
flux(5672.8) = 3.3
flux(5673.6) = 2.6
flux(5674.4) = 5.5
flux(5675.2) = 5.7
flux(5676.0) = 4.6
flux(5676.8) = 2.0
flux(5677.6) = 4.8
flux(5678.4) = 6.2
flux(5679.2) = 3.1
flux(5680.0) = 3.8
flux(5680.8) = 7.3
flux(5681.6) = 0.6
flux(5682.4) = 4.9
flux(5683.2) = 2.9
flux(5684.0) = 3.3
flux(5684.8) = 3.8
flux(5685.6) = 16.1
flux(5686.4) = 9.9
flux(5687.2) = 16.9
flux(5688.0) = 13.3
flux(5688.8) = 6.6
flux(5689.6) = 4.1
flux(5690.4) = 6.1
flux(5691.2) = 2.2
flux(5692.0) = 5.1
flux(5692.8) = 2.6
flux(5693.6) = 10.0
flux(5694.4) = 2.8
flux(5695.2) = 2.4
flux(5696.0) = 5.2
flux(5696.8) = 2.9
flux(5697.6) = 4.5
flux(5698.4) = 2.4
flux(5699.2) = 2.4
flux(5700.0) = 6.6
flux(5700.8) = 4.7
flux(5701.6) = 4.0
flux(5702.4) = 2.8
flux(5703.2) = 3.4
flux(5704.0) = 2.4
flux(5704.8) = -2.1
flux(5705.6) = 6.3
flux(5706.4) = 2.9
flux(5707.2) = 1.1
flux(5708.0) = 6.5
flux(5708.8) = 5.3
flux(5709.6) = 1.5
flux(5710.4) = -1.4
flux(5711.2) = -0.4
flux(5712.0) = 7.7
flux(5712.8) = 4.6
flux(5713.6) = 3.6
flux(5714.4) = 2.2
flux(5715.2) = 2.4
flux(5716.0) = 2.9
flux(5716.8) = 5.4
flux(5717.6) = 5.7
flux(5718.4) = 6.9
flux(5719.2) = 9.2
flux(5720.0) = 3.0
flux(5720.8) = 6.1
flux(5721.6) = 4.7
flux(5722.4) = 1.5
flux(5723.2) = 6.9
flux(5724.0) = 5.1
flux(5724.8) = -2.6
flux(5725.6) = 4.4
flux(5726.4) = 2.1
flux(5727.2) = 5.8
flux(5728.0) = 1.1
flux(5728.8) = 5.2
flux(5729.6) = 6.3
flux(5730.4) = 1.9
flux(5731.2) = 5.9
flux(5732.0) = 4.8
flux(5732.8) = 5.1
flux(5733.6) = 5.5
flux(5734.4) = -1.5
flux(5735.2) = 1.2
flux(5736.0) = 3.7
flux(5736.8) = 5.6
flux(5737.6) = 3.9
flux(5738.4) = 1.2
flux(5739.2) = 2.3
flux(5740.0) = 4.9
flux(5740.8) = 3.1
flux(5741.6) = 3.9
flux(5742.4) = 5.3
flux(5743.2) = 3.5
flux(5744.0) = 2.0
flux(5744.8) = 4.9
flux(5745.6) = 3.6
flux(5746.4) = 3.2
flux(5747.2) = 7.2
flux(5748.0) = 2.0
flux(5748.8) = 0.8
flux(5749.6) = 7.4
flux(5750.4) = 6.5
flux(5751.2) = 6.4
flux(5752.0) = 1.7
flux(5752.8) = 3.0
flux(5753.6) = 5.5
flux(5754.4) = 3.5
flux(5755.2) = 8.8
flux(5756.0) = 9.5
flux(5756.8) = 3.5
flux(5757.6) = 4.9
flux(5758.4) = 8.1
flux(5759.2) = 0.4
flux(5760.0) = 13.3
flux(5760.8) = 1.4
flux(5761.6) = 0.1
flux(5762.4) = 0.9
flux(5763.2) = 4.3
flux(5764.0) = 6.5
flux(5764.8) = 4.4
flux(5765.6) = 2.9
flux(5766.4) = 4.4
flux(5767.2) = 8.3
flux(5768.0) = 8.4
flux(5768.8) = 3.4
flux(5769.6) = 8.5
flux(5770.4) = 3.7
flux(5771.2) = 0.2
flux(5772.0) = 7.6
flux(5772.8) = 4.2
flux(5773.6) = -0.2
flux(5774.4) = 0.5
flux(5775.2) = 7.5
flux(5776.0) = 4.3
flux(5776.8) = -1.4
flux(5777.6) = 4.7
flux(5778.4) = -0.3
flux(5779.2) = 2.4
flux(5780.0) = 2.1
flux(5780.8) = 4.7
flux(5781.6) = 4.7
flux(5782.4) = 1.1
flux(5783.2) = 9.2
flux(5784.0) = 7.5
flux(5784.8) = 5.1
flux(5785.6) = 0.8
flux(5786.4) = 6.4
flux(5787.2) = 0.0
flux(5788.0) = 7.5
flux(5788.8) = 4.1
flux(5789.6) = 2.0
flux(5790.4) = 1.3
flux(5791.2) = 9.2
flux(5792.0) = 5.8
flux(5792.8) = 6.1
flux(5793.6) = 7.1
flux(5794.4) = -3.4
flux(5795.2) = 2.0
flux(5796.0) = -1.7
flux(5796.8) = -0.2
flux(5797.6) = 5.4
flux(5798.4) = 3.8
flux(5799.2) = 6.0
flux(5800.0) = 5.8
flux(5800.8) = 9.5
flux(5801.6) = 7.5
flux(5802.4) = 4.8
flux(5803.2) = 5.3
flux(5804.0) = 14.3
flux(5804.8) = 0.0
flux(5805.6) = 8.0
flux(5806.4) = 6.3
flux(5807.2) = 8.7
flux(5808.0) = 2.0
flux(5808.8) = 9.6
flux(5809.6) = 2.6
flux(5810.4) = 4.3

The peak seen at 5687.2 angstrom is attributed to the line H-beta 4861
